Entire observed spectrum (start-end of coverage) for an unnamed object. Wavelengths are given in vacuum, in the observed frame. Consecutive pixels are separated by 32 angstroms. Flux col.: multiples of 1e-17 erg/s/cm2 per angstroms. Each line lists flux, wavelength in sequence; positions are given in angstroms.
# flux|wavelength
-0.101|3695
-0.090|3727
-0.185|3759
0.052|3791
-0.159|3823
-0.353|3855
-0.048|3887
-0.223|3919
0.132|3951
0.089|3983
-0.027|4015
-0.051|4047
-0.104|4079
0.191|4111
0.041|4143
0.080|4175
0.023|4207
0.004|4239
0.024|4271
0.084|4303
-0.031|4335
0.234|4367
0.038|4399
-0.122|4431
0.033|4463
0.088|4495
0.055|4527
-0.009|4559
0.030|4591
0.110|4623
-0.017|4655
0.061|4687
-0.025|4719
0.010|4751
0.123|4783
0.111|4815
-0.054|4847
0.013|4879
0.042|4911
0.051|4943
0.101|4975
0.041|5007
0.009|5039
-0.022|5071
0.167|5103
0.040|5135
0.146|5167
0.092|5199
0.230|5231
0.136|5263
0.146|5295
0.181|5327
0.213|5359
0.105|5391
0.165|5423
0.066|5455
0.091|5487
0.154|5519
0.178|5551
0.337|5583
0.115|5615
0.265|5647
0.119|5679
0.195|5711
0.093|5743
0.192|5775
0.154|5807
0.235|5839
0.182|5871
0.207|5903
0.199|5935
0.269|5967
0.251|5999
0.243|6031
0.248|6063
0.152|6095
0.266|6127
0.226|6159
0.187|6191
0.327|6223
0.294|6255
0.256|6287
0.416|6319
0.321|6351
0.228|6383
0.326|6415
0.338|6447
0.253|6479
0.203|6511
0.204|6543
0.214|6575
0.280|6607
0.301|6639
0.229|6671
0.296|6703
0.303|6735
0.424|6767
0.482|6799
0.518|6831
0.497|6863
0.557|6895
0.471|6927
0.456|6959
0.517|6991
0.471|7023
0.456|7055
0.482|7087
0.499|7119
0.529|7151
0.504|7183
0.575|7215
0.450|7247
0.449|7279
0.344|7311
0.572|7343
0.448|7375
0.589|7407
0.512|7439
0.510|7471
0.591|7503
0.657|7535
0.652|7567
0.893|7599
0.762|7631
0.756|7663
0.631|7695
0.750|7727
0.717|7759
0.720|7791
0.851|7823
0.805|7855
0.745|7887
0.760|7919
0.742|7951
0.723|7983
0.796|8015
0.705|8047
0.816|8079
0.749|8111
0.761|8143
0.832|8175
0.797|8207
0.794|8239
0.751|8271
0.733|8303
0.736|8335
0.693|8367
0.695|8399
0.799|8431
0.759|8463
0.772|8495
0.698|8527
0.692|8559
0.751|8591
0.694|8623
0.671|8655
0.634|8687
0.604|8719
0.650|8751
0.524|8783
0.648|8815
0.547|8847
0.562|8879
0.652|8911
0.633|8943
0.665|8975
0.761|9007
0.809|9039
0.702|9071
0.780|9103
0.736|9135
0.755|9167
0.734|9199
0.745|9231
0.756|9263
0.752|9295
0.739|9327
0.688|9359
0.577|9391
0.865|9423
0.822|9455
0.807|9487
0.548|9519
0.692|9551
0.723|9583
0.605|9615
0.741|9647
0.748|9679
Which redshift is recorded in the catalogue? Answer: 0.70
